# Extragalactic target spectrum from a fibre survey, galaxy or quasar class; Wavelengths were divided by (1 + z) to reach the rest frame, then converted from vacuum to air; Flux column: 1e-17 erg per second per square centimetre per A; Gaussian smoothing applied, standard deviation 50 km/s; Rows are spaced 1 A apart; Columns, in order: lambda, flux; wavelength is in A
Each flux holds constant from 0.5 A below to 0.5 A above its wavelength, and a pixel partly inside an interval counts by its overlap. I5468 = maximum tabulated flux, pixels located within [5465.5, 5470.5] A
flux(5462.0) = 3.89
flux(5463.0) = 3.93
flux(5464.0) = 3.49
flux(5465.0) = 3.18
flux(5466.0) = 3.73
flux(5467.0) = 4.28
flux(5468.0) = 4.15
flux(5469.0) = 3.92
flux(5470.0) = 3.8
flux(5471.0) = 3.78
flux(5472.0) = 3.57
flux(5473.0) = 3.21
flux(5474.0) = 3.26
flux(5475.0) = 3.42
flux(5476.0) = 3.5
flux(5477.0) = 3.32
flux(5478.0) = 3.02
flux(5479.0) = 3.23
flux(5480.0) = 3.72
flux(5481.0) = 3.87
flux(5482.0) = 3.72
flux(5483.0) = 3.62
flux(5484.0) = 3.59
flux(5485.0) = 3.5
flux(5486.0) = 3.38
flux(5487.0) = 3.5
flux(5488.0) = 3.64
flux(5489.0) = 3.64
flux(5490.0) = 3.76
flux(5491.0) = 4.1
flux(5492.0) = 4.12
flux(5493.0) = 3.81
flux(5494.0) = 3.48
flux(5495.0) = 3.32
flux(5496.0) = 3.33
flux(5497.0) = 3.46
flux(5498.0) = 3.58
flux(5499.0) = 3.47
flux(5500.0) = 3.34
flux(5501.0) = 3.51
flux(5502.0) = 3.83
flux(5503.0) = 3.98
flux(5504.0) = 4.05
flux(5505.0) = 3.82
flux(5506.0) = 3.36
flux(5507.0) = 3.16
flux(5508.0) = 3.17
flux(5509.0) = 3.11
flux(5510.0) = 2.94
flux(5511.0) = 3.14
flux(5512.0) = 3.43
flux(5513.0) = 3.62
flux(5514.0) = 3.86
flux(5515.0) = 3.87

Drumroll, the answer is 4.28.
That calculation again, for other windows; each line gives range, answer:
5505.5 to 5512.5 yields 3.43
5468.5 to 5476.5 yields 3.92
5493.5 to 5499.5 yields 3.58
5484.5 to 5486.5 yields 3.5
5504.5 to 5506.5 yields 3.82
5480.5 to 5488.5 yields 3.87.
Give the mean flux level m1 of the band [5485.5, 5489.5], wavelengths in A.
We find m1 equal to 3.54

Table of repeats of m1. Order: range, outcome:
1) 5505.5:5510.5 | 3.15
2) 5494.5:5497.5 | 3.37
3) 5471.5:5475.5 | 3.36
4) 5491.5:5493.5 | 3.96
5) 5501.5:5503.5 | 3.91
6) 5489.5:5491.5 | 3.93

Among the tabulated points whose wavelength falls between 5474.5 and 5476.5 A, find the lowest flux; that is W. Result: 3.42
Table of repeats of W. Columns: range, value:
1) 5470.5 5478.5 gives 3.02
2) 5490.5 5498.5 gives 3.32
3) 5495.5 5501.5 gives 3.33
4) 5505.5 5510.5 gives 2.94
